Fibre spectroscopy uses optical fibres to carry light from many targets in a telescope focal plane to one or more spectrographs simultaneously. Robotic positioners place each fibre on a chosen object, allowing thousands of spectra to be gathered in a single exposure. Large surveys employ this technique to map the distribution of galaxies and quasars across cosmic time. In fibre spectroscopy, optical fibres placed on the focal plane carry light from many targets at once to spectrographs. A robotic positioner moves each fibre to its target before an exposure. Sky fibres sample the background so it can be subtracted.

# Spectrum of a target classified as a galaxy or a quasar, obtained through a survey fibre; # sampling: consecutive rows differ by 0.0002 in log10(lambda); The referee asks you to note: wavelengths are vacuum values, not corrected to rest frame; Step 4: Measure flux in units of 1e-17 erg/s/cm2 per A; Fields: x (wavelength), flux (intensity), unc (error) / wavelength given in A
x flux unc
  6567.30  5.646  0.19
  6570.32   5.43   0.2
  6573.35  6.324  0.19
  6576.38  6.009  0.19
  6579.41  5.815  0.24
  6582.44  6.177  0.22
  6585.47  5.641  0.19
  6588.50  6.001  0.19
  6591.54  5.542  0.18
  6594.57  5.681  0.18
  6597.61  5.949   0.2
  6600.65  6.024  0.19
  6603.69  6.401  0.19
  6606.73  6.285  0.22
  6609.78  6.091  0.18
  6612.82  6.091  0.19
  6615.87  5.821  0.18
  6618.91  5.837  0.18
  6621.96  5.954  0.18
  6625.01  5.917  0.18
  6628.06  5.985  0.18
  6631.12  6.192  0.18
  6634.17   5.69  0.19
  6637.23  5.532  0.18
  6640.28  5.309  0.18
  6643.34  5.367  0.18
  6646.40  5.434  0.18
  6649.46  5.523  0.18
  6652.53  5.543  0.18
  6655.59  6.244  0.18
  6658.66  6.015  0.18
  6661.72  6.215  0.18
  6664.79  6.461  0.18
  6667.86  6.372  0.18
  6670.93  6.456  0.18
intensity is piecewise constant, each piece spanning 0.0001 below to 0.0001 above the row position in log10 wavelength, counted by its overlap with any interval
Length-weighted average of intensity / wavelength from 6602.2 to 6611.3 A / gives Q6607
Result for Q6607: 6.26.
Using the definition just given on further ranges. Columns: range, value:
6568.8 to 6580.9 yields 5.89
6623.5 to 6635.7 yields 5.94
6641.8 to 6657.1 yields 5.62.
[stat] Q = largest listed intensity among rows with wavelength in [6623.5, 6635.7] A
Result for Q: 6.192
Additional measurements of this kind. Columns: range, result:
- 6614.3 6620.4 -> 5.837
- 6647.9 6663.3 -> 6.244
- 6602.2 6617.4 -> 6.401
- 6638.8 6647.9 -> 5.434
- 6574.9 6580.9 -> 6.009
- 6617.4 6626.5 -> 5.954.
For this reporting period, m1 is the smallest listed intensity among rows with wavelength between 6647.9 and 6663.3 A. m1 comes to 5.523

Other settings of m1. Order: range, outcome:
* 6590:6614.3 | 5.542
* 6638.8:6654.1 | 5.309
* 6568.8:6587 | 5.43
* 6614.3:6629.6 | 5.821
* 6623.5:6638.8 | 5.532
